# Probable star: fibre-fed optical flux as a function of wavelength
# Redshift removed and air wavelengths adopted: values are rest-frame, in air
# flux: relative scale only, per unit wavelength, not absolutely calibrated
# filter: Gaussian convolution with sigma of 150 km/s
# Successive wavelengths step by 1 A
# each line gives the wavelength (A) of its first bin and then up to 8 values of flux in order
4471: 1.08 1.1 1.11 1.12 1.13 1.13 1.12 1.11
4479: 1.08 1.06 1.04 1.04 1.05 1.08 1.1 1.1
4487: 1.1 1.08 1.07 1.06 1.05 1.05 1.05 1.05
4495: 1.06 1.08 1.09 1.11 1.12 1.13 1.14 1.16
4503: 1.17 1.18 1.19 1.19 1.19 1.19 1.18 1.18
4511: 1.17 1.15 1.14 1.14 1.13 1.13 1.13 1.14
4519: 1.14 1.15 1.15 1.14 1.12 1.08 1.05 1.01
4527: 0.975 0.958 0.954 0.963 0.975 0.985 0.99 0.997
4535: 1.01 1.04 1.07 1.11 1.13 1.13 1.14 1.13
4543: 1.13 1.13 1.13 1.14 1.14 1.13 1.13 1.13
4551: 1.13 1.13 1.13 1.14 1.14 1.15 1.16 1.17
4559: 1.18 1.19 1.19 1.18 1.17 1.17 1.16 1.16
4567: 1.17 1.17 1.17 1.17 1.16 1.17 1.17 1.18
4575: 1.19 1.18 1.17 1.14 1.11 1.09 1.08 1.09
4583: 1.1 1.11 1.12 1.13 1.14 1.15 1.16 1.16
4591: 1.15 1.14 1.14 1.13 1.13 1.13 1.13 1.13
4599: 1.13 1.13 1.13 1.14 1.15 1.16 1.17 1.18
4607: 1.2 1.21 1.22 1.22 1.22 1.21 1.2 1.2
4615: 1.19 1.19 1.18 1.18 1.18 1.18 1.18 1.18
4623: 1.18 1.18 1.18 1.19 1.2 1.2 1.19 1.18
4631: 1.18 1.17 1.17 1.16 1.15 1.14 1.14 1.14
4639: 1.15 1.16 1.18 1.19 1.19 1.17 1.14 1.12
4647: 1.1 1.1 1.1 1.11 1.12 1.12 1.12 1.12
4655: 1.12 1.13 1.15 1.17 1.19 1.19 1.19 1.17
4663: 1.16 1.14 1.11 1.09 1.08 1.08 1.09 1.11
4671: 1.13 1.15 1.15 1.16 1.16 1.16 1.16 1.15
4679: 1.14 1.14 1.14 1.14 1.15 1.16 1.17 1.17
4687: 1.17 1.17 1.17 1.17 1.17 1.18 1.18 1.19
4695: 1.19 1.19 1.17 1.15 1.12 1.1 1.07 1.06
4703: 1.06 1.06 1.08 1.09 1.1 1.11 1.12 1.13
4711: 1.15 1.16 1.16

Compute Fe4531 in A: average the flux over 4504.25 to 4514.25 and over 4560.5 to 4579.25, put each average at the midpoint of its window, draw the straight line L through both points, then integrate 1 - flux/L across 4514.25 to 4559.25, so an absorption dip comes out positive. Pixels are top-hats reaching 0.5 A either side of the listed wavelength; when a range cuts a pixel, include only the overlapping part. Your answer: 2.88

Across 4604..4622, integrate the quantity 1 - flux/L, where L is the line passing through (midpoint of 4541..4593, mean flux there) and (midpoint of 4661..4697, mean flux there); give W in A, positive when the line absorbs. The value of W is -0.7 A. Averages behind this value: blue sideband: 1.15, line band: 1.19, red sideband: 1.15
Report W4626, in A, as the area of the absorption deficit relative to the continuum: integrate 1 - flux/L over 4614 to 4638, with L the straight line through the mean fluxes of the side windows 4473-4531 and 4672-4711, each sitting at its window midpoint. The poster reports -1.0 A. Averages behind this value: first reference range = 1.1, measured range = 1.18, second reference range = 1.14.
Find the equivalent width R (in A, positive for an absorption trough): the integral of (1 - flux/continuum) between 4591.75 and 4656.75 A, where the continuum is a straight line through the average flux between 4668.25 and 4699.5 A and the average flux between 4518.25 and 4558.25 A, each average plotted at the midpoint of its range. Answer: -1.8 A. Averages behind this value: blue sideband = 1.09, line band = 1.16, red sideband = 1.16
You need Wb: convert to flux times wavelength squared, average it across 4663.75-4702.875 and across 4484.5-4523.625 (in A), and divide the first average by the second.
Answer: 1.10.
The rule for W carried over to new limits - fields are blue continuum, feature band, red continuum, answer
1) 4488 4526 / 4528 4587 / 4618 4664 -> 0.81 A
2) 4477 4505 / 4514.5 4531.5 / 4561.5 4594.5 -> 0.64 A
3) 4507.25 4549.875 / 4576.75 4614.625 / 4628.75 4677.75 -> -0.95 A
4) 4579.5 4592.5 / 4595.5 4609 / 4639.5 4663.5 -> -0.31 A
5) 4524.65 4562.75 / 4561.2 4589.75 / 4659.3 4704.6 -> -1.13 A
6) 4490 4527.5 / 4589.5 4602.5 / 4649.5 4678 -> -0.07 A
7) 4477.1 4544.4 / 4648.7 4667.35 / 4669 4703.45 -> 0.04 A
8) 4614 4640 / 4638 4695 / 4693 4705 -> 0.01 A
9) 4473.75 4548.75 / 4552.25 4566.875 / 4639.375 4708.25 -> -0.70 A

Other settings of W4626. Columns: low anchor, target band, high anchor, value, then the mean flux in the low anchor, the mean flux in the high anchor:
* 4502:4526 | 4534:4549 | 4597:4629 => 0.6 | 1.15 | 1.18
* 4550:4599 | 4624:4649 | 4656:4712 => -0.4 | 1.15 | 1.14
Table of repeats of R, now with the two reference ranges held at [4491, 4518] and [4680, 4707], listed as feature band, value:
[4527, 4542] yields 1.3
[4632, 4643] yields -0.2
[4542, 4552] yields 0.0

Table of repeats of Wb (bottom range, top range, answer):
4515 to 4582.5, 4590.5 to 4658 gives 1.07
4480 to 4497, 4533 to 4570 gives 1.09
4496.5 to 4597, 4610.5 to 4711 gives 1.07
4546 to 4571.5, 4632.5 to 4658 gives 1.02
